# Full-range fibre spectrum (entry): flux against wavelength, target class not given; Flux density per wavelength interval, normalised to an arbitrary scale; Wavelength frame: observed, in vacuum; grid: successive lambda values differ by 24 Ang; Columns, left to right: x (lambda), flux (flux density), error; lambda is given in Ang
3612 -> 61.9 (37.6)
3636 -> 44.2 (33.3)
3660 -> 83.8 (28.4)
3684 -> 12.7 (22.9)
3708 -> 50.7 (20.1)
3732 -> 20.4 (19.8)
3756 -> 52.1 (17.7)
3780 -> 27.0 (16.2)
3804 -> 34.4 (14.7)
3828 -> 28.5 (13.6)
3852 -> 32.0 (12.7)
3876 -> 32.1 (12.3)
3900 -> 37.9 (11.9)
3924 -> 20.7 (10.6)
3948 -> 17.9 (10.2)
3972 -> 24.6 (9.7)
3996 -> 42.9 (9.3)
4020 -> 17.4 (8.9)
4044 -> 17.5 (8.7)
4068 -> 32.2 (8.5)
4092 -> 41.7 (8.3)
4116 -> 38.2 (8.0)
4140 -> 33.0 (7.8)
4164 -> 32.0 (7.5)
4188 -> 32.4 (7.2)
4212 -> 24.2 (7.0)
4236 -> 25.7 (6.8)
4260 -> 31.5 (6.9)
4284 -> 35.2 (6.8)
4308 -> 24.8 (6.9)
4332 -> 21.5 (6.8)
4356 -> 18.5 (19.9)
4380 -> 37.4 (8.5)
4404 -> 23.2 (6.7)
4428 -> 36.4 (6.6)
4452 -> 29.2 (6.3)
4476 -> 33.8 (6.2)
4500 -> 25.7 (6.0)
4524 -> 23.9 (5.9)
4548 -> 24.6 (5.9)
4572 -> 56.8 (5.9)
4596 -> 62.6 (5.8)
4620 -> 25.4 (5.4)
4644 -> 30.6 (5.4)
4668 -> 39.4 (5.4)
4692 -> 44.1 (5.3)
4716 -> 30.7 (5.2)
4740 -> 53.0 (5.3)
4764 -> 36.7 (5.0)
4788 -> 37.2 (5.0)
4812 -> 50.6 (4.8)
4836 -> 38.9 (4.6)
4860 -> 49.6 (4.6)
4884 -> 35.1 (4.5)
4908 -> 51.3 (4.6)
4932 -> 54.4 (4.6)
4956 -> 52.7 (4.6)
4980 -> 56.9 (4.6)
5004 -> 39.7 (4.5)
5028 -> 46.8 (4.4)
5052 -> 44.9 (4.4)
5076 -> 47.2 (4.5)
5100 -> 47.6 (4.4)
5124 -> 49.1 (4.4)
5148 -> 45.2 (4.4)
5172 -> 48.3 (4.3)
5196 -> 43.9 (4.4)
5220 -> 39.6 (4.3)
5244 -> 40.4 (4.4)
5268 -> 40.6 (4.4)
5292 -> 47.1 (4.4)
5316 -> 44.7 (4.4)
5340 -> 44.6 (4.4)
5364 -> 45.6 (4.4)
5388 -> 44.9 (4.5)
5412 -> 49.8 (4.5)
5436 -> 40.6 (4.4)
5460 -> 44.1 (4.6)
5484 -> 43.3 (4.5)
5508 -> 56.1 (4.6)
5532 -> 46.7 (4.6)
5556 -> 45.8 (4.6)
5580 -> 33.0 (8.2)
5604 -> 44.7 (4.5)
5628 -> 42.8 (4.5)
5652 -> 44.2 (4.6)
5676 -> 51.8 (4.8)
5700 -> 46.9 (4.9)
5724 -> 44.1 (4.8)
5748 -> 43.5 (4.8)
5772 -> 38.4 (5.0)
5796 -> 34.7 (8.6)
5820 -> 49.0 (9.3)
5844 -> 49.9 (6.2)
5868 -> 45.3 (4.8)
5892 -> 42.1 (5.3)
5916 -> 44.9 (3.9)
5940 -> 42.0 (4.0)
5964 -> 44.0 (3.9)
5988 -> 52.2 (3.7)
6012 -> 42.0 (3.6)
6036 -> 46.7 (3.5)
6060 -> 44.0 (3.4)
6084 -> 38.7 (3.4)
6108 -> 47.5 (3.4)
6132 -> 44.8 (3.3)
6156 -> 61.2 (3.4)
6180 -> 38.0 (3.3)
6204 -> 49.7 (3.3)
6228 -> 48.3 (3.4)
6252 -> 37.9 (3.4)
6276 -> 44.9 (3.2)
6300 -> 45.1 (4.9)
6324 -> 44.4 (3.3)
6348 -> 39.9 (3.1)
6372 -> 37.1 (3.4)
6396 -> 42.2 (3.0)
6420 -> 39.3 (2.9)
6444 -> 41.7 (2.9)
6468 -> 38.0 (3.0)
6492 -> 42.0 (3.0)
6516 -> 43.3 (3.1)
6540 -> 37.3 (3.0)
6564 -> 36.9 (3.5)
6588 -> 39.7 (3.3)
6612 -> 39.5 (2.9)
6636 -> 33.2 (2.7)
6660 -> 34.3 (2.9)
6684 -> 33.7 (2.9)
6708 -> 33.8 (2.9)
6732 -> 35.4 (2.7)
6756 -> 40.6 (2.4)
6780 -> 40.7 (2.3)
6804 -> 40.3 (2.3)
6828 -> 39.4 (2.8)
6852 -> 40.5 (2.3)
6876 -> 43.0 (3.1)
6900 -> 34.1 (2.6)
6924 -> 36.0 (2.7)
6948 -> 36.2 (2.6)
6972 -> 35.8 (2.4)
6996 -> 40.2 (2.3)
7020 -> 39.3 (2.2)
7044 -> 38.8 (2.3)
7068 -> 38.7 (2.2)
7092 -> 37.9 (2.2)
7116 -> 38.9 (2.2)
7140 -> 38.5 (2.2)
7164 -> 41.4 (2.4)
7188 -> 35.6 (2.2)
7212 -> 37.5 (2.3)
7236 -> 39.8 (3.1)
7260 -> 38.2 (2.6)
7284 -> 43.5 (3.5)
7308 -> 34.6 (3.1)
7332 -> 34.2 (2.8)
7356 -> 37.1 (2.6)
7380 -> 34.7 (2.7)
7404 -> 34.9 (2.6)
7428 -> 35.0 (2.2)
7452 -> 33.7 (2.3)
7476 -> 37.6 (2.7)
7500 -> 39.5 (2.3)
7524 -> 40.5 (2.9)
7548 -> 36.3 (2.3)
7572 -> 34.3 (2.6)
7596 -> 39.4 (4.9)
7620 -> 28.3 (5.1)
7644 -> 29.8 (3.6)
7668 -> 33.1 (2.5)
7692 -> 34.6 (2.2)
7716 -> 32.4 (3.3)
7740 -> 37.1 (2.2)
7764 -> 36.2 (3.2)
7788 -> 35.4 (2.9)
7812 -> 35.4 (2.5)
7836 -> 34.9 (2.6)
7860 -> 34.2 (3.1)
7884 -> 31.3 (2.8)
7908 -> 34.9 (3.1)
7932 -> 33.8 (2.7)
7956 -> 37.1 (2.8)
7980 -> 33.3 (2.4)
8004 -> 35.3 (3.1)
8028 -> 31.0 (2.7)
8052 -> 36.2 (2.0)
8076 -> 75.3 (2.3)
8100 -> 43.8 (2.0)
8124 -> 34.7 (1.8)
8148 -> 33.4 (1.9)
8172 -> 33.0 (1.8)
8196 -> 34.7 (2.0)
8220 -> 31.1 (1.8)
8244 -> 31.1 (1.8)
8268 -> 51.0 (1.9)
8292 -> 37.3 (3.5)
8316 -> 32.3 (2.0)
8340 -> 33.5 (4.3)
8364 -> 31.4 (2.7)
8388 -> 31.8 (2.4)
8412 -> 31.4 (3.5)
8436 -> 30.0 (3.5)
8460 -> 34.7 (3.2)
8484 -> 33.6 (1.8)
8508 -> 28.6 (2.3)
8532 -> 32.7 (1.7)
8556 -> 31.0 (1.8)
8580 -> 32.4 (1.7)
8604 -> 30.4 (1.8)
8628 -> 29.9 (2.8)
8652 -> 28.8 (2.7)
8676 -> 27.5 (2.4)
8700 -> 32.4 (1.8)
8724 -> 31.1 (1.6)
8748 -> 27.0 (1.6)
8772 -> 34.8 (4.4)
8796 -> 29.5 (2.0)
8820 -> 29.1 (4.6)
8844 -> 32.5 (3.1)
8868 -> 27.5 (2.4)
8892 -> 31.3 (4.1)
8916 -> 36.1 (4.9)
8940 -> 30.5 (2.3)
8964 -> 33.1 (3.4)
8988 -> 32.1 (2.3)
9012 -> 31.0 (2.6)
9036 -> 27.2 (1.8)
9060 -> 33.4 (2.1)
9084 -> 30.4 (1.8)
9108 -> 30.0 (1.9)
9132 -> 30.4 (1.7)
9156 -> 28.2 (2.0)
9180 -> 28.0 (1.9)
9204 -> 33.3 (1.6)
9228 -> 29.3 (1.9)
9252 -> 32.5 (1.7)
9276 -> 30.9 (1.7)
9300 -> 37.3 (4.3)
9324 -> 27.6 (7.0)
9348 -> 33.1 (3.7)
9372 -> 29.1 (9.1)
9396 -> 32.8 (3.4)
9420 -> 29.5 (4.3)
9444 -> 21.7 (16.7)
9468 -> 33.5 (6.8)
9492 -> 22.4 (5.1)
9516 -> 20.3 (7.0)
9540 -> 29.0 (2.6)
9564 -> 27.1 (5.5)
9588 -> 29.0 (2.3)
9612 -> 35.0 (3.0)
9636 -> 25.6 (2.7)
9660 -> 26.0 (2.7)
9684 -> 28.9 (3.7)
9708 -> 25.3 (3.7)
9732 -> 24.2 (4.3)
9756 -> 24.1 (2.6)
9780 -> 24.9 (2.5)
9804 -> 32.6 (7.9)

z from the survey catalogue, 0.23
